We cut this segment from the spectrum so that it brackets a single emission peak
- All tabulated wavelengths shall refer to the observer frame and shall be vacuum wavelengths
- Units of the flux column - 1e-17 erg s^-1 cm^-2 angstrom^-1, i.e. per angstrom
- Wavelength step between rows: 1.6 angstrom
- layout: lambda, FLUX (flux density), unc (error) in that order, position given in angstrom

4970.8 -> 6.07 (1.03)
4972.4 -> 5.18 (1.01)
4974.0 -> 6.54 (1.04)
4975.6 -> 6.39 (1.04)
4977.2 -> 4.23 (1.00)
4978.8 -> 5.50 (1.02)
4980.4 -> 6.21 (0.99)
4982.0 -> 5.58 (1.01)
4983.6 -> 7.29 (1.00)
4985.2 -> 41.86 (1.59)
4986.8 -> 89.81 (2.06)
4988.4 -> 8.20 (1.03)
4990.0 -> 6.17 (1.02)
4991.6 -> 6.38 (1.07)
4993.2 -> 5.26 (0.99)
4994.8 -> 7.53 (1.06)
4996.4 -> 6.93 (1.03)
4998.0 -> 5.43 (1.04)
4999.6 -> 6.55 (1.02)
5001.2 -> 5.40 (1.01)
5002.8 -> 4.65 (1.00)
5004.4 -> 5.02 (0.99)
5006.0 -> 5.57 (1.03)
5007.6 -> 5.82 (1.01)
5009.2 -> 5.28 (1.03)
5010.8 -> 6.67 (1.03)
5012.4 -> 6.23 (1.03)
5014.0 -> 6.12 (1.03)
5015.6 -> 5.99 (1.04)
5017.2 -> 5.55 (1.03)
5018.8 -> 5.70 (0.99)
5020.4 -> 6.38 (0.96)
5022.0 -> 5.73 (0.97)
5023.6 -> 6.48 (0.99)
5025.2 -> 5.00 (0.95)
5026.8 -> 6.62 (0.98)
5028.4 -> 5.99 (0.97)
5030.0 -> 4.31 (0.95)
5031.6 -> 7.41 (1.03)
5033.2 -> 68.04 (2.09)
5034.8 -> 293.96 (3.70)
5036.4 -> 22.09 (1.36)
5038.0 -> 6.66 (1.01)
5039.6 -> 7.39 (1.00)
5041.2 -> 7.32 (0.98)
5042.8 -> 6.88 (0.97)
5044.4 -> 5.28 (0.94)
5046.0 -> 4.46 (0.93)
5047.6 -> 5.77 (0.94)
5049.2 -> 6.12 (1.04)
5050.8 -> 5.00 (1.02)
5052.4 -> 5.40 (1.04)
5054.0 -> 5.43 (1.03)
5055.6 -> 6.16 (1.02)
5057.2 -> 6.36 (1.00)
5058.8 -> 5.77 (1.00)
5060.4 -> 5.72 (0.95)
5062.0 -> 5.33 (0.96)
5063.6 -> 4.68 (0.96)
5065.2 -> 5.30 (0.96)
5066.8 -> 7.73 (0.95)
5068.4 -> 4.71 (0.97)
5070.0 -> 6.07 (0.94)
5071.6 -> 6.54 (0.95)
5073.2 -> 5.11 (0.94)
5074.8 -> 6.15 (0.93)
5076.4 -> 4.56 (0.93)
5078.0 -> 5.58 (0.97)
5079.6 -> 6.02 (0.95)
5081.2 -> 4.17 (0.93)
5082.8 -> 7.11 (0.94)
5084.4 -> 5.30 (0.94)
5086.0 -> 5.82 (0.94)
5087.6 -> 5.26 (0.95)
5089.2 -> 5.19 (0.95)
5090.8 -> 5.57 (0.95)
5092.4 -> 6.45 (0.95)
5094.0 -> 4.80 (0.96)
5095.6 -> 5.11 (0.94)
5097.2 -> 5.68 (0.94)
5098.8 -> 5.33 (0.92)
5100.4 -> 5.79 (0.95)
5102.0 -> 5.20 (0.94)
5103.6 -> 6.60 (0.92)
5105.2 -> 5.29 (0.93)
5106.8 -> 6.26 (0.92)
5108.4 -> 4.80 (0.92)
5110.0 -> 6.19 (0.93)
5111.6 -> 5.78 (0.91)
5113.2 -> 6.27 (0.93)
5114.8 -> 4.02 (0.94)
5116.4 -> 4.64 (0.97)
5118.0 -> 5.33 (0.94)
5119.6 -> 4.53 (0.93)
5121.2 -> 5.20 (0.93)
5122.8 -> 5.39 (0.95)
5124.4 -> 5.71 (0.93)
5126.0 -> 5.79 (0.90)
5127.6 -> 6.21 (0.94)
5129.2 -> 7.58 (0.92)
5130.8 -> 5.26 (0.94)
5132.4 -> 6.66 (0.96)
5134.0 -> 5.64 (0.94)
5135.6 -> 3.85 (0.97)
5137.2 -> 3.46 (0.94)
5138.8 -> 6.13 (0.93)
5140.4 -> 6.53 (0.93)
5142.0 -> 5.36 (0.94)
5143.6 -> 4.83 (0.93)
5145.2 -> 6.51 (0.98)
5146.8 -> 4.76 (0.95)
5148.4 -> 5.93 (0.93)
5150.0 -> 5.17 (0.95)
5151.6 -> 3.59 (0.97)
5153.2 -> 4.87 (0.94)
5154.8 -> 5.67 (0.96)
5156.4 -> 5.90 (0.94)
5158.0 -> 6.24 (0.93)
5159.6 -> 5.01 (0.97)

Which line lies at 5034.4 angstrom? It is [O III]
